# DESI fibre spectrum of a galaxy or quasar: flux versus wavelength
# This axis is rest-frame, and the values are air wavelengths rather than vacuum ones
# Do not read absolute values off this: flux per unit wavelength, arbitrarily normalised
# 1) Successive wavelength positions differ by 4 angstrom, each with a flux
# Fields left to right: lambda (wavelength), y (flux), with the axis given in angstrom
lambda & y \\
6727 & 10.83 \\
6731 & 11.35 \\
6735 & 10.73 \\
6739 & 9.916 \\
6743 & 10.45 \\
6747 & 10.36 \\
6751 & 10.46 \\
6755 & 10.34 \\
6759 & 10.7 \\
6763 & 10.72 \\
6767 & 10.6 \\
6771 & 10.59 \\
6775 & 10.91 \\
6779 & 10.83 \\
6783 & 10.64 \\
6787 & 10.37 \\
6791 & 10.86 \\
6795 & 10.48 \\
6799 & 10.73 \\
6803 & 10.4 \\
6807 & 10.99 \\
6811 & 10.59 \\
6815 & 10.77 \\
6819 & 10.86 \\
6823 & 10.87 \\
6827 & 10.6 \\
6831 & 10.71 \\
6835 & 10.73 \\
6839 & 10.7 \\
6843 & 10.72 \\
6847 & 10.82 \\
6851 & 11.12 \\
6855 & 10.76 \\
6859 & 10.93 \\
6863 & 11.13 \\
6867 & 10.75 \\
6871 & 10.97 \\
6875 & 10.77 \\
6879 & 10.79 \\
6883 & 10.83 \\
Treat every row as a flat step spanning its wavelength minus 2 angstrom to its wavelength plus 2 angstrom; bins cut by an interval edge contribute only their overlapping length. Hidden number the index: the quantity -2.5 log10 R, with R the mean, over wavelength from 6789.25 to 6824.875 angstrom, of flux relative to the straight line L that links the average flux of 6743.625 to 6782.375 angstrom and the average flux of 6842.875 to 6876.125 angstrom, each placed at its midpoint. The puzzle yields 0.00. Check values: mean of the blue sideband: 10.6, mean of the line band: 10.7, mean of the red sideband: 10.9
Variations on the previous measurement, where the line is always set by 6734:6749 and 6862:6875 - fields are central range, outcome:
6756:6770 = -0.021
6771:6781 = -0.033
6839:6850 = 0.001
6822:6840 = 0.003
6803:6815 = -0.008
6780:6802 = -0.006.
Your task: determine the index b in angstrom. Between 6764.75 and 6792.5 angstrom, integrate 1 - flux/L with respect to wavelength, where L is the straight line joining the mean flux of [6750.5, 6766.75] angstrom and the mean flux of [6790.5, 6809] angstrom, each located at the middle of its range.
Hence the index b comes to -0.2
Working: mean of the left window 10.6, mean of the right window 10.7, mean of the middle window 10.7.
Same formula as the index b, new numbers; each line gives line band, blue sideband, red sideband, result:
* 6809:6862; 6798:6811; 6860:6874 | 0.1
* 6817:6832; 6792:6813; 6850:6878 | 0.0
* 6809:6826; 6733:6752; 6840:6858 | -0.1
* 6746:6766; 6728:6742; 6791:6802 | 0.2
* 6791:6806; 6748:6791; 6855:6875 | 0.1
